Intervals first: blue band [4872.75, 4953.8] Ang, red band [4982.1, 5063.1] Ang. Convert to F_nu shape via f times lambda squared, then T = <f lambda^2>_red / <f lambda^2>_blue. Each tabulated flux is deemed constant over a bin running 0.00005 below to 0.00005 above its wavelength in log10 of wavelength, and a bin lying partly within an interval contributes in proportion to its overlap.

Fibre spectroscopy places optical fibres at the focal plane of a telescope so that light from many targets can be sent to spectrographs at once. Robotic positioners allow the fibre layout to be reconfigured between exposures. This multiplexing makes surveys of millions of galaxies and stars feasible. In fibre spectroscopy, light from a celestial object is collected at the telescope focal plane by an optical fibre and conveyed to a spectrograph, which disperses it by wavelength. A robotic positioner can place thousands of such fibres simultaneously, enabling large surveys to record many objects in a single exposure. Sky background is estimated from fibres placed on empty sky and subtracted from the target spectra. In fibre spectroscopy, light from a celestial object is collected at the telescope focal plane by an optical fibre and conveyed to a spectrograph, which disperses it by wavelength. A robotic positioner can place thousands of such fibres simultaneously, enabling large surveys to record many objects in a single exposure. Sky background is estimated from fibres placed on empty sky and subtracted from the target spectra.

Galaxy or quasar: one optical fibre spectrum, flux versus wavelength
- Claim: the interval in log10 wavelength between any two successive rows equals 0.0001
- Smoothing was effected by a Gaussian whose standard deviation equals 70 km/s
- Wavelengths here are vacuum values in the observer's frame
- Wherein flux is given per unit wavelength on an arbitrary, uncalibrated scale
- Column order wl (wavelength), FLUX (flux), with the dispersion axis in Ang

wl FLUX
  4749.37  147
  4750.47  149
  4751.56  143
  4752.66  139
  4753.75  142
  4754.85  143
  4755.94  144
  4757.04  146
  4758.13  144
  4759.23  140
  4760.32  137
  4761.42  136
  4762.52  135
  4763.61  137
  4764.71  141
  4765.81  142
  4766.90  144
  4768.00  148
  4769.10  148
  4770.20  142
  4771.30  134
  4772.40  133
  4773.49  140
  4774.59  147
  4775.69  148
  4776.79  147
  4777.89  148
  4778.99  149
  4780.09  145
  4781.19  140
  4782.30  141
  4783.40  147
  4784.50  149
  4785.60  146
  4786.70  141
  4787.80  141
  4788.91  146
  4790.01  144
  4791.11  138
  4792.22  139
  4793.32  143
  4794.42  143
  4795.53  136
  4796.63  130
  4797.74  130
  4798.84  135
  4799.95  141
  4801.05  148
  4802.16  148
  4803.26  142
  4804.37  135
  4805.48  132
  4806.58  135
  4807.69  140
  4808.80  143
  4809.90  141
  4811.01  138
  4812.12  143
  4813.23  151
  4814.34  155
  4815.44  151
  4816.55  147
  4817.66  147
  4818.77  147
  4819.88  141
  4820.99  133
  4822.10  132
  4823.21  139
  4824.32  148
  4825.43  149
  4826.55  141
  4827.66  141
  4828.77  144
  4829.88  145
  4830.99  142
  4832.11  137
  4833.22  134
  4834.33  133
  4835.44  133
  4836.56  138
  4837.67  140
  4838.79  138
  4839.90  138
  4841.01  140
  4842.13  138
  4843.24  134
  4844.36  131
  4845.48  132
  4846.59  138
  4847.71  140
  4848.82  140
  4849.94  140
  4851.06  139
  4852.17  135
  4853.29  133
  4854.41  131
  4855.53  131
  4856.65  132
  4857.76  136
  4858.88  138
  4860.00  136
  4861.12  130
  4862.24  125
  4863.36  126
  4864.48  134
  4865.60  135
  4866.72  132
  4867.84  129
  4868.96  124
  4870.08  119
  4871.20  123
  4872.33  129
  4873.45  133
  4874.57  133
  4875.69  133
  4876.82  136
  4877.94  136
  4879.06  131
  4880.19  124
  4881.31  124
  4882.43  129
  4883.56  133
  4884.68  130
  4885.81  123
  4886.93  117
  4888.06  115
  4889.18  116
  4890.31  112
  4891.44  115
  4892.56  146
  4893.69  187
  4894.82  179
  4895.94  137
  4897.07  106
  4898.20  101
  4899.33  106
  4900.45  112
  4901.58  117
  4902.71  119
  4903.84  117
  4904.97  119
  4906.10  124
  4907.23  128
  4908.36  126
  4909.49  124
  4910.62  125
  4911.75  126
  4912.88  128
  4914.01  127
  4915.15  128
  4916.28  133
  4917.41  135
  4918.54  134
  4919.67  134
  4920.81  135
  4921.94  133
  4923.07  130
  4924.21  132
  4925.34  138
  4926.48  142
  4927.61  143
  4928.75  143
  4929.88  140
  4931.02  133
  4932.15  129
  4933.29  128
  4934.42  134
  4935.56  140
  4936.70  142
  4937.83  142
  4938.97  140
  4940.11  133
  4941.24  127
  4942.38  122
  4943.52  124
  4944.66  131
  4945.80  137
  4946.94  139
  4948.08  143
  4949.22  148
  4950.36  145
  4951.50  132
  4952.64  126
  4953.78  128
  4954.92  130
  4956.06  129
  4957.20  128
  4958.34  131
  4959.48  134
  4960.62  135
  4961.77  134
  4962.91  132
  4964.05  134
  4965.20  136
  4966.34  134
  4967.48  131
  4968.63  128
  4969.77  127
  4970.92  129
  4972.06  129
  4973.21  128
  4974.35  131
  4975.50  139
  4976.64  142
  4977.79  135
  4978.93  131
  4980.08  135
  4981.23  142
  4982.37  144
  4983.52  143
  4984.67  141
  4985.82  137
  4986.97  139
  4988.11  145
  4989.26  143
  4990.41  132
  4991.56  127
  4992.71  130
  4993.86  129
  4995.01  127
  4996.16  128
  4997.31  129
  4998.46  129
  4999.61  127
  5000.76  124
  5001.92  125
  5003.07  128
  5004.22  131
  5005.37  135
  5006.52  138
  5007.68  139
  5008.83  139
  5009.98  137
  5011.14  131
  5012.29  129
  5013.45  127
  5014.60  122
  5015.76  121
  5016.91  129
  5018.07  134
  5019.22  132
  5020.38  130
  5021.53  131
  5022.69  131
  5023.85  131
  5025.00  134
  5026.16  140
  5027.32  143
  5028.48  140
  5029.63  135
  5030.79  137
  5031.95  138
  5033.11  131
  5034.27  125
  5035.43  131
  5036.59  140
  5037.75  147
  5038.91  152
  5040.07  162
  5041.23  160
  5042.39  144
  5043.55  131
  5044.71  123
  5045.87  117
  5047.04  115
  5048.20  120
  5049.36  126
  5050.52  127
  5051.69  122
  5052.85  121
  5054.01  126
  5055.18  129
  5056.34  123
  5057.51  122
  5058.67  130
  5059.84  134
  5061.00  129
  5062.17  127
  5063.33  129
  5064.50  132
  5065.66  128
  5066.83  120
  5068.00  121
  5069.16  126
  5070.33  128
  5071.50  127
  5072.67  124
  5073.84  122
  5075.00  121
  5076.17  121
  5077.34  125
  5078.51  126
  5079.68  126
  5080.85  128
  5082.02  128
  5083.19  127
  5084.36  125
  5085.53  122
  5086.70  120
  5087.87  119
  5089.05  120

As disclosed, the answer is 1.1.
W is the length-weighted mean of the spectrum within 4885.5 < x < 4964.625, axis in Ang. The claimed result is 131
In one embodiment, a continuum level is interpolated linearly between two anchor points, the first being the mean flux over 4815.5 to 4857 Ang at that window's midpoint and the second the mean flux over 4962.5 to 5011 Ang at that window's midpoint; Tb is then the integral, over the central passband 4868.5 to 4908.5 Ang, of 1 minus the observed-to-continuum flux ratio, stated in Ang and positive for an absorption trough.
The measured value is 3.0 Ang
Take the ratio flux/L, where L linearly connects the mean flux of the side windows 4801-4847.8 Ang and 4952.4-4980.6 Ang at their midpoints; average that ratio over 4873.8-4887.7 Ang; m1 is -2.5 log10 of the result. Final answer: 0.07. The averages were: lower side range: 140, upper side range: 132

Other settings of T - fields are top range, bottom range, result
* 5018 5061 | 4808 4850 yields 1.03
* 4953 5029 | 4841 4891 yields 1.07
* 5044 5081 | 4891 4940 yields 1.01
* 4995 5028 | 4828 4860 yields 1.03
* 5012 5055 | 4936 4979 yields 1.02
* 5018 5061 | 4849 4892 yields 1.10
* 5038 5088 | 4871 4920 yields 1.07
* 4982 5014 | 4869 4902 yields 1.09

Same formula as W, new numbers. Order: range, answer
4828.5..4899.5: 132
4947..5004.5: 133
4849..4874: 131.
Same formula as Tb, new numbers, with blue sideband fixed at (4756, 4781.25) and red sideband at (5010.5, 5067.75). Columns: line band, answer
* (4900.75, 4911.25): 1.1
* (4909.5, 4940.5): 0.4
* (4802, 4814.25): 0.0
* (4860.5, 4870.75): 0.8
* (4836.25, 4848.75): 0.2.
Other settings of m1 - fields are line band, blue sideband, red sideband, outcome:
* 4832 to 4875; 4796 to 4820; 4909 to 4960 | 0.04 mag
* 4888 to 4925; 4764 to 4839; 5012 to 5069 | 0.08 mag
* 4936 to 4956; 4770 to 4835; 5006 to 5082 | 0.00 mag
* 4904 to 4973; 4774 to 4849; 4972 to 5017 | 0.02 mag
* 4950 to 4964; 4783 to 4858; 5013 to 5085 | 0.02 mag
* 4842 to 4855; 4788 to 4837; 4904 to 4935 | 0.01 mag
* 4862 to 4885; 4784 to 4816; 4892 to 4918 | 0.02 mag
